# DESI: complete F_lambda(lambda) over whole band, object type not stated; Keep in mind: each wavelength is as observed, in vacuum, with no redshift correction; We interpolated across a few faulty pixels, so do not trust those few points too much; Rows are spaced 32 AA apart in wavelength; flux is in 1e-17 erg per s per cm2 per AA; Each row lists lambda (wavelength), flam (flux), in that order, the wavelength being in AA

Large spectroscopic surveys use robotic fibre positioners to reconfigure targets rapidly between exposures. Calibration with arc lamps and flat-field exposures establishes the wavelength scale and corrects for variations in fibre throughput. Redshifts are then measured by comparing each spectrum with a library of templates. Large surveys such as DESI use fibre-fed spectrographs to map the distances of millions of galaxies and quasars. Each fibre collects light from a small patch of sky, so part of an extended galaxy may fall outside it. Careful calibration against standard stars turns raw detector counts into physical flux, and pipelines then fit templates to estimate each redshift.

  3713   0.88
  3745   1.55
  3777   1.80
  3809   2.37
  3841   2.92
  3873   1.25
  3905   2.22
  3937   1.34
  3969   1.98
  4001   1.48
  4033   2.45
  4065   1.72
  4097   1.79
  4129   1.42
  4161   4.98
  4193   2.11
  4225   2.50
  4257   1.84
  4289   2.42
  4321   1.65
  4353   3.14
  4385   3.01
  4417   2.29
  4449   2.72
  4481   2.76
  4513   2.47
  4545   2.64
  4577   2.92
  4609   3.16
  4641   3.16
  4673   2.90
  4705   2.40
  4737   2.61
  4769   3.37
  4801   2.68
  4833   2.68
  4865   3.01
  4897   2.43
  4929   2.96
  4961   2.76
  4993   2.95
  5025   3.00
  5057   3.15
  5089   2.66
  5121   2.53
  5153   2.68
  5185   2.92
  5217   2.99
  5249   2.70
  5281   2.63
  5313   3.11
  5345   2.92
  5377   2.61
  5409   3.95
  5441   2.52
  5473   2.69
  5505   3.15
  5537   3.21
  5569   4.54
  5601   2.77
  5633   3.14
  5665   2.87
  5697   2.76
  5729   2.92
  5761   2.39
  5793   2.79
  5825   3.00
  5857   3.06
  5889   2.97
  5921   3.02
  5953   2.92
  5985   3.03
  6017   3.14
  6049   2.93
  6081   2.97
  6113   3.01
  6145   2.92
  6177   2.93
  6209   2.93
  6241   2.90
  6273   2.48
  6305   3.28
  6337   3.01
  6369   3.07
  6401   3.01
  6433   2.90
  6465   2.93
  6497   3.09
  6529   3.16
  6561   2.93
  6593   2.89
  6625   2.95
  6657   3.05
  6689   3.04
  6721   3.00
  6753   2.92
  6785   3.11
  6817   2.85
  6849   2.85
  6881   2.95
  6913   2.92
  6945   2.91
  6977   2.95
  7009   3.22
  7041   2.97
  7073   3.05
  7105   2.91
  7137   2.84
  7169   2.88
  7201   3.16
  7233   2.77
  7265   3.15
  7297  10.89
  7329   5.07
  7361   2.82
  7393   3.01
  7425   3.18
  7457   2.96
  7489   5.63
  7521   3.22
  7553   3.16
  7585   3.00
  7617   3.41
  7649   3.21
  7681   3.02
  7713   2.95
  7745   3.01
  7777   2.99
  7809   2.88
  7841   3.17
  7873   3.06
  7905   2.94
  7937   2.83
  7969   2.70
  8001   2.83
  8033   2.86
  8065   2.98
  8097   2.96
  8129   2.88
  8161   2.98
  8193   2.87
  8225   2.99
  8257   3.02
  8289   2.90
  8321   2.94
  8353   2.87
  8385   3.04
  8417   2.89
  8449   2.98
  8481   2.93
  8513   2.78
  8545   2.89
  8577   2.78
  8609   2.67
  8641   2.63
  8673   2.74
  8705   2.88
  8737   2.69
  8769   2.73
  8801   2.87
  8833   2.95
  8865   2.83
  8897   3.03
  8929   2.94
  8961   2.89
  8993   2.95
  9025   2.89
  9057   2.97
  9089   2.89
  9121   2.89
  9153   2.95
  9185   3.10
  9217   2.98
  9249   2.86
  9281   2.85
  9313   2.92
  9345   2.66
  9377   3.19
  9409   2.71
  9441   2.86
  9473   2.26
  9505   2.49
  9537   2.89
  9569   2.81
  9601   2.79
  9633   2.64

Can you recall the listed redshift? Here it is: 0.11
